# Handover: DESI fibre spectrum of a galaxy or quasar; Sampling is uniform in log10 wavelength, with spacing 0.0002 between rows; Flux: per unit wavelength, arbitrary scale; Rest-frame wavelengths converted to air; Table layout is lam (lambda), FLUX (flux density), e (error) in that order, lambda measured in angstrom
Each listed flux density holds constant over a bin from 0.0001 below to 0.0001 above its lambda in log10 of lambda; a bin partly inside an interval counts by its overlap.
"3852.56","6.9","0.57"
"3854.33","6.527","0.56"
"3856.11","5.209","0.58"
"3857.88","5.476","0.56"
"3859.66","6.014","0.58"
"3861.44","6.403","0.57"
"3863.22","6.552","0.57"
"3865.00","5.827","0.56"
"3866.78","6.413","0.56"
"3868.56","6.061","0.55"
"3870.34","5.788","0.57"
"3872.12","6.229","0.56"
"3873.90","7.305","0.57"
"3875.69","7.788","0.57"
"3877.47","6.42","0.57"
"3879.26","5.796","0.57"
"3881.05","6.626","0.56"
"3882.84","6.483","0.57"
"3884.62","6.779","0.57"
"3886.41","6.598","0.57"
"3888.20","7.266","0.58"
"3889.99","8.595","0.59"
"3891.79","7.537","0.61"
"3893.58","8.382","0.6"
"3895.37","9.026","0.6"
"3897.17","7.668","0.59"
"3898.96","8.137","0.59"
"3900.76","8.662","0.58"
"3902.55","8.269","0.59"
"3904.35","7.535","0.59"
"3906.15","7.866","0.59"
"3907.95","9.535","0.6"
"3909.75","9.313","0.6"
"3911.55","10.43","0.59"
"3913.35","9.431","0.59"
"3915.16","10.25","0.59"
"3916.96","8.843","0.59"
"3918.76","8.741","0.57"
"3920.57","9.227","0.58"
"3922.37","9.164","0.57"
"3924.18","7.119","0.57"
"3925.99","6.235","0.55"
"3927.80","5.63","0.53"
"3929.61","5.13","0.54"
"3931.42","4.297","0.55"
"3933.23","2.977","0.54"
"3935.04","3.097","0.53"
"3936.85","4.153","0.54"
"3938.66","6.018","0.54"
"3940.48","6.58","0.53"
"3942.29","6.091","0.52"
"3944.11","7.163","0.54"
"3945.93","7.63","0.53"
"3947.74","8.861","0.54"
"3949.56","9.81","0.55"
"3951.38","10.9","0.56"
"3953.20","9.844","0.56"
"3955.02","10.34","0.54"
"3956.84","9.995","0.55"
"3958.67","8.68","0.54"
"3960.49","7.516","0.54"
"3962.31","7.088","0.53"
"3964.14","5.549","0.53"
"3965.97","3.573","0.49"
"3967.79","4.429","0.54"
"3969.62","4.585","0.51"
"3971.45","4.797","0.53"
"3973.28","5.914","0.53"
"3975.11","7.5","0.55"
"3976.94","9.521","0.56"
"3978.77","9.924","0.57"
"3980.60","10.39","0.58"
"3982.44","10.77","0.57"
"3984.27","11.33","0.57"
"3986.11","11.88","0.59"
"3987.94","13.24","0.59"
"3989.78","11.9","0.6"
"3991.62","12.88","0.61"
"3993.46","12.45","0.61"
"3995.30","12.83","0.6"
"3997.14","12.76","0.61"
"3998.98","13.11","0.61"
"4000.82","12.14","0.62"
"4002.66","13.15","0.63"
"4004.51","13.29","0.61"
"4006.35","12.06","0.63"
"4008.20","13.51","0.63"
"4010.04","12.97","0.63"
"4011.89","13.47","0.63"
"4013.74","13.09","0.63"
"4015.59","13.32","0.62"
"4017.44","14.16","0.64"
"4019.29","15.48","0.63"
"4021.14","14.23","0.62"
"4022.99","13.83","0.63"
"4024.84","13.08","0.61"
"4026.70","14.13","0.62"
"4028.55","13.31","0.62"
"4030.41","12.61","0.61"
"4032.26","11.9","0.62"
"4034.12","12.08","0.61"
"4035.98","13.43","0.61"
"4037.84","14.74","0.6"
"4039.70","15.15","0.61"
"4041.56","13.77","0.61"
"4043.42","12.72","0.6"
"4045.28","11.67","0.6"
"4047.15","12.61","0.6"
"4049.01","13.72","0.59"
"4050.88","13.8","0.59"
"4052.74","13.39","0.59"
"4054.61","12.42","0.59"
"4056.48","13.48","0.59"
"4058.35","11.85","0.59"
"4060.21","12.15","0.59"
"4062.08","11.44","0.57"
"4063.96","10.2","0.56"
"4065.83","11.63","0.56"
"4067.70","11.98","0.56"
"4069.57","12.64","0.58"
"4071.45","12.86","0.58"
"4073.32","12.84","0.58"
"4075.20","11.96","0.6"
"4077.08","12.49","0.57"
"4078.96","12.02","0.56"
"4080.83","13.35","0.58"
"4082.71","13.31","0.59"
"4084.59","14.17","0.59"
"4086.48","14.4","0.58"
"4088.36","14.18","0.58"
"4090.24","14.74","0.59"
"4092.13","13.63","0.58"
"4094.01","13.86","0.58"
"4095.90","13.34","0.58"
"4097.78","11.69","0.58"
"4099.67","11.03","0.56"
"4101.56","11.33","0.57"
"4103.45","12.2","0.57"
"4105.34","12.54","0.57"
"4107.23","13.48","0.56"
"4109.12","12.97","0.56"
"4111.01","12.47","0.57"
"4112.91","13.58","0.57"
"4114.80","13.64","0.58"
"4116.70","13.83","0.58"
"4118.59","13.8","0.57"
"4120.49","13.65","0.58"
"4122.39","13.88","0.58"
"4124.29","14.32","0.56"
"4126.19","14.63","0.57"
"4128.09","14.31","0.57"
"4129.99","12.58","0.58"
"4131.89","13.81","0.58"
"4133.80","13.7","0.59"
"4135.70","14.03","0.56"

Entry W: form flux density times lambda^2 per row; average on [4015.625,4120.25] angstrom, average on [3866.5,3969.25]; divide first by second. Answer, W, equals 1.9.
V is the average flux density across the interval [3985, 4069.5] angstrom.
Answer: 12.9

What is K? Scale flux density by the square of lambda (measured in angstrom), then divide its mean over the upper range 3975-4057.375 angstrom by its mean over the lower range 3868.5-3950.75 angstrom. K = 1.84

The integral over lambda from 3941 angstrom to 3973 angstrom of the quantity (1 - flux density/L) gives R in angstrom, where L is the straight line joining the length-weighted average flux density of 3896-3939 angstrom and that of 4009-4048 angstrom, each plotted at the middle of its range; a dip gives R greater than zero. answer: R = 6.9 angstrom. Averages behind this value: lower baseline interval 7.43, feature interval 7.42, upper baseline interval 13.4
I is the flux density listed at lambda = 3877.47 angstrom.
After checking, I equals 6.42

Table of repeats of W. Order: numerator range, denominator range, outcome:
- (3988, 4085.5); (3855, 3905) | 2.01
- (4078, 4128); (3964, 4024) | 1.26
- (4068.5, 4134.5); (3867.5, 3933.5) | 1.94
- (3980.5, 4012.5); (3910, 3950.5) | 1.80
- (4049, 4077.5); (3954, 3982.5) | 1.74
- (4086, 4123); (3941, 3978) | 1.89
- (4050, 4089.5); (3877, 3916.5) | 1.72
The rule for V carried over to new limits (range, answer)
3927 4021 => 9.43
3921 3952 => 6.52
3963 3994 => 8.81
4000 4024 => 13.4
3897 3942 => 7.35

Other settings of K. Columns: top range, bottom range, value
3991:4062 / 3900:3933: 1.74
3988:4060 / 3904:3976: 1.89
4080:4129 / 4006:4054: 1.04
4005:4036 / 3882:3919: 1.70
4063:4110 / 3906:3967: 1.82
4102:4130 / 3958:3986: 1.91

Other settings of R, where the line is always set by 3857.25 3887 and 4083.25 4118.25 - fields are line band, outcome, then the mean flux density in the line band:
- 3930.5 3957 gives 4.59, 7.11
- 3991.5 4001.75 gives -2.64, 12.7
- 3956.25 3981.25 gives 6.03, 7.03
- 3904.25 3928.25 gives -2.90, 8.61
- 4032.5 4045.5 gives -2.33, 13.4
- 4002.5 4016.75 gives -3.60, 13.1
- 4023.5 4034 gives -1.83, 13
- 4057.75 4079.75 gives 0.41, 12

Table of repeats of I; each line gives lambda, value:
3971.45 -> 4.797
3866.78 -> 6.413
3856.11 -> 5.209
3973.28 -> 5.914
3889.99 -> 8.595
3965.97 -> 3.573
